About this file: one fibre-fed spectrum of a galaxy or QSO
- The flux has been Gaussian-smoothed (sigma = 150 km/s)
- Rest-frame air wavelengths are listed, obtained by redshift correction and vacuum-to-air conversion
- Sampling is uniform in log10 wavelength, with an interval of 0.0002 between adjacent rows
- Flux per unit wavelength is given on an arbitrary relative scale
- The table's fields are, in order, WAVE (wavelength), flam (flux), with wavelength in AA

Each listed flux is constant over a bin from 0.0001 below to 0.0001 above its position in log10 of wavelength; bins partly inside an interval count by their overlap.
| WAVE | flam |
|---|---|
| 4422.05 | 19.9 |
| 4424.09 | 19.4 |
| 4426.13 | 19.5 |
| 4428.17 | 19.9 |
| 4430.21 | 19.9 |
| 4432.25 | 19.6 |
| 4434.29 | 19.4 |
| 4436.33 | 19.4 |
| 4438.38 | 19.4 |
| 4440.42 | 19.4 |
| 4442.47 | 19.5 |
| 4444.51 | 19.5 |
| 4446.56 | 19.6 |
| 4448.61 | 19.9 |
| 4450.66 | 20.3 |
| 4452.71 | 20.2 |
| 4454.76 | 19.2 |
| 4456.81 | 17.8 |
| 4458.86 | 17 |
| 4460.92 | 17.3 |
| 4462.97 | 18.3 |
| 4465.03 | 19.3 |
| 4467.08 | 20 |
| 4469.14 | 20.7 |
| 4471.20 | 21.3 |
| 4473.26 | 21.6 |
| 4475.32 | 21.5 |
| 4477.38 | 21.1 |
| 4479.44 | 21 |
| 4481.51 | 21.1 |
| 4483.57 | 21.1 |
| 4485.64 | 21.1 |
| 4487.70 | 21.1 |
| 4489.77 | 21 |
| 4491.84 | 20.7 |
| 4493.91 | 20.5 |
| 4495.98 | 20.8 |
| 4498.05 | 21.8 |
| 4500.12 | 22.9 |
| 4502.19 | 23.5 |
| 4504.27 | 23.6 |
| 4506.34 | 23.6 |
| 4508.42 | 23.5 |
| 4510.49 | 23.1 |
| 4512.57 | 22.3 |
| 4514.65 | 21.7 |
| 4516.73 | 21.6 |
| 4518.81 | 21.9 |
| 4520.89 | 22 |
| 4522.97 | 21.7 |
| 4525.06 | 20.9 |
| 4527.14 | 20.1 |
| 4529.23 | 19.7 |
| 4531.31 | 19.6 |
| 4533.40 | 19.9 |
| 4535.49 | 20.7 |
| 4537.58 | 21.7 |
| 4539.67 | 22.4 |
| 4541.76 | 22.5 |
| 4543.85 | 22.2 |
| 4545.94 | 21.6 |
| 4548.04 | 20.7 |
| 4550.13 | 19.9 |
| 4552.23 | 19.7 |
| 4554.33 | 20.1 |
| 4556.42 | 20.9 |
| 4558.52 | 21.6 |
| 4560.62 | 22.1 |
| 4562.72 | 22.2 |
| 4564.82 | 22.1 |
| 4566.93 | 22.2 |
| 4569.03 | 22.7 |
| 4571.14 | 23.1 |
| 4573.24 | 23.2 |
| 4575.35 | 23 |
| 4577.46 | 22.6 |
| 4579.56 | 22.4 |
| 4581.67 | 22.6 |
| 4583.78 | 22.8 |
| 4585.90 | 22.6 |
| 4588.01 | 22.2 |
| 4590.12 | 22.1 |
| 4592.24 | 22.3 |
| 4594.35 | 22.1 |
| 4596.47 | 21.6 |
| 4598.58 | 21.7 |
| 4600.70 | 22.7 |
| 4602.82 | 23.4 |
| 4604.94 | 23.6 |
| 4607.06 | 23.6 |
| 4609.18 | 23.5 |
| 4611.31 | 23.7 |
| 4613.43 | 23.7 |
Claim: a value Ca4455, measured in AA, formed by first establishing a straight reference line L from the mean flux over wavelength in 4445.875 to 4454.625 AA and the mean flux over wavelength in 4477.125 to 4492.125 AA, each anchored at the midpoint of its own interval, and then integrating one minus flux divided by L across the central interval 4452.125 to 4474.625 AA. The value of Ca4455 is 1.11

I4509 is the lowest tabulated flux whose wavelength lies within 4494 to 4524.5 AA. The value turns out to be 20.8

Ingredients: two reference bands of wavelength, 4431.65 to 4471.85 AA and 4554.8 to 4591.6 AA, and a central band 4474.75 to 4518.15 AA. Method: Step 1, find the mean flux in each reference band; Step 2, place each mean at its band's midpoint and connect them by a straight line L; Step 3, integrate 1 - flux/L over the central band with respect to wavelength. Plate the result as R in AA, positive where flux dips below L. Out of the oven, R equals -3.0 AA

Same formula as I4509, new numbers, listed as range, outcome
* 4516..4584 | 19.6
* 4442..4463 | 17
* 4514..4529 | 20.1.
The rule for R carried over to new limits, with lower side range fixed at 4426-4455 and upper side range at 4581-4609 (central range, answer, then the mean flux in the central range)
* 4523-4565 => 1.2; 21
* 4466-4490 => -0.8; 21.1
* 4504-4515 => -1.1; 23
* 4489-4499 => -0.1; 20.9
